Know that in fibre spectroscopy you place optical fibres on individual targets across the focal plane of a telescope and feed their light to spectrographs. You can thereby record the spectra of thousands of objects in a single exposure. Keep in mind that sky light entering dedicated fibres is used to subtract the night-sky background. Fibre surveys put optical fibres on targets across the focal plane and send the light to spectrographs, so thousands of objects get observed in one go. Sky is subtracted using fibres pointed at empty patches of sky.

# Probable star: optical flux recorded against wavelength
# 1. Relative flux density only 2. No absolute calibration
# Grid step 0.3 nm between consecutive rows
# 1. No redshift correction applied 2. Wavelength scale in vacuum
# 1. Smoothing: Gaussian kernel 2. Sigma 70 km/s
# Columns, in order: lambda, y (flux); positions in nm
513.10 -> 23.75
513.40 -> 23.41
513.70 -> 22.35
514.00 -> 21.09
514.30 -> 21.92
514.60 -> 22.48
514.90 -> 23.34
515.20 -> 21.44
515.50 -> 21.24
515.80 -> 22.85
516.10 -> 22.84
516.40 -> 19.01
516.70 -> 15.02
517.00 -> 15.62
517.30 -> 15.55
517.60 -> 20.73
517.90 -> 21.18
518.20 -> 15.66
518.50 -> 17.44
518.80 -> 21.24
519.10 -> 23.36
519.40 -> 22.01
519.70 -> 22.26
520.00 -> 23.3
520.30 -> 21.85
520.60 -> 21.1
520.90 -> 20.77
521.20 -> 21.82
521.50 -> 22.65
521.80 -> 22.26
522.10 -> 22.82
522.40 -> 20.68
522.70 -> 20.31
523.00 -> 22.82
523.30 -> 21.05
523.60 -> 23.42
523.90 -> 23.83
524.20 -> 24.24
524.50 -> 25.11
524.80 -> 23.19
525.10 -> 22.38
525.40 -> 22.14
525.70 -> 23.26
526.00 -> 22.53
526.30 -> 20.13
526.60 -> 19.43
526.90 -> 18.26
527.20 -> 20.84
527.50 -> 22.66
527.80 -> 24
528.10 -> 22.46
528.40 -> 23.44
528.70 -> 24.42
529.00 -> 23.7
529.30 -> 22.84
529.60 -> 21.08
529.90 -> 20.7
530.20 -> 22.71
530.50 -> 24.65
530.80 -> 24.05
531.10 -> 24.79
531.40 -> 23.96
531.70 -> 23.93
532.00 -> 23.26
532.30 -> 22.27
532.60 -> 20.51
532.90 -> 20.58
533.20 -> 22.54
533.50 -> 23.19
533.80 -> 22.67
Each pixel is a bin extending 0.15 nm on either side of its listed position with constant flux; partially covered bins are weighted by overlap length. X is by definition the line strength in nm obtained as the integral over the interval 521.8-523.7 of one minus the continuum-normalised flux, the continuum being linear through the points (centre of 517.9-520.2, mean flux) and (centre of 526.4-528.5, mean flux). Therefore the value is -0.065 nm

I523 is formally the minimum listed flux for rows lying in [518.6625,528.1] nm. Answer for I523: 18.26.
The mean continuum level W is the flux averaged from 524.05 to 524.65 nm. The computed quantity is 24.7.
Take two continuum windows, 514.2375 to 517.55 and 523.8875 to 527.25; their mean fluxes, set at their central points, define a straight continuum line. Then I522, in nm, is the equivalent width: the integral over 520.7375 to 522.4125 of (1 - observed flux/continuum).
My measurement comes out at -0.05 nm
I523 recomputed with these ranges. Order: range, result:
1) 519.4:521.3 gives 20.77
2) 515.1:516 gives 21.24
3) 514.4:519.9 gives 15.02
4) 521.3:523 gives 20.31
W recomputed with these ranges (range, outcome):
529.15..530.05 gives 21.5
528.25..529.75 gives 23.1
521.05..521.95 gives 22.2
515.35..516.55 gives 21.5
